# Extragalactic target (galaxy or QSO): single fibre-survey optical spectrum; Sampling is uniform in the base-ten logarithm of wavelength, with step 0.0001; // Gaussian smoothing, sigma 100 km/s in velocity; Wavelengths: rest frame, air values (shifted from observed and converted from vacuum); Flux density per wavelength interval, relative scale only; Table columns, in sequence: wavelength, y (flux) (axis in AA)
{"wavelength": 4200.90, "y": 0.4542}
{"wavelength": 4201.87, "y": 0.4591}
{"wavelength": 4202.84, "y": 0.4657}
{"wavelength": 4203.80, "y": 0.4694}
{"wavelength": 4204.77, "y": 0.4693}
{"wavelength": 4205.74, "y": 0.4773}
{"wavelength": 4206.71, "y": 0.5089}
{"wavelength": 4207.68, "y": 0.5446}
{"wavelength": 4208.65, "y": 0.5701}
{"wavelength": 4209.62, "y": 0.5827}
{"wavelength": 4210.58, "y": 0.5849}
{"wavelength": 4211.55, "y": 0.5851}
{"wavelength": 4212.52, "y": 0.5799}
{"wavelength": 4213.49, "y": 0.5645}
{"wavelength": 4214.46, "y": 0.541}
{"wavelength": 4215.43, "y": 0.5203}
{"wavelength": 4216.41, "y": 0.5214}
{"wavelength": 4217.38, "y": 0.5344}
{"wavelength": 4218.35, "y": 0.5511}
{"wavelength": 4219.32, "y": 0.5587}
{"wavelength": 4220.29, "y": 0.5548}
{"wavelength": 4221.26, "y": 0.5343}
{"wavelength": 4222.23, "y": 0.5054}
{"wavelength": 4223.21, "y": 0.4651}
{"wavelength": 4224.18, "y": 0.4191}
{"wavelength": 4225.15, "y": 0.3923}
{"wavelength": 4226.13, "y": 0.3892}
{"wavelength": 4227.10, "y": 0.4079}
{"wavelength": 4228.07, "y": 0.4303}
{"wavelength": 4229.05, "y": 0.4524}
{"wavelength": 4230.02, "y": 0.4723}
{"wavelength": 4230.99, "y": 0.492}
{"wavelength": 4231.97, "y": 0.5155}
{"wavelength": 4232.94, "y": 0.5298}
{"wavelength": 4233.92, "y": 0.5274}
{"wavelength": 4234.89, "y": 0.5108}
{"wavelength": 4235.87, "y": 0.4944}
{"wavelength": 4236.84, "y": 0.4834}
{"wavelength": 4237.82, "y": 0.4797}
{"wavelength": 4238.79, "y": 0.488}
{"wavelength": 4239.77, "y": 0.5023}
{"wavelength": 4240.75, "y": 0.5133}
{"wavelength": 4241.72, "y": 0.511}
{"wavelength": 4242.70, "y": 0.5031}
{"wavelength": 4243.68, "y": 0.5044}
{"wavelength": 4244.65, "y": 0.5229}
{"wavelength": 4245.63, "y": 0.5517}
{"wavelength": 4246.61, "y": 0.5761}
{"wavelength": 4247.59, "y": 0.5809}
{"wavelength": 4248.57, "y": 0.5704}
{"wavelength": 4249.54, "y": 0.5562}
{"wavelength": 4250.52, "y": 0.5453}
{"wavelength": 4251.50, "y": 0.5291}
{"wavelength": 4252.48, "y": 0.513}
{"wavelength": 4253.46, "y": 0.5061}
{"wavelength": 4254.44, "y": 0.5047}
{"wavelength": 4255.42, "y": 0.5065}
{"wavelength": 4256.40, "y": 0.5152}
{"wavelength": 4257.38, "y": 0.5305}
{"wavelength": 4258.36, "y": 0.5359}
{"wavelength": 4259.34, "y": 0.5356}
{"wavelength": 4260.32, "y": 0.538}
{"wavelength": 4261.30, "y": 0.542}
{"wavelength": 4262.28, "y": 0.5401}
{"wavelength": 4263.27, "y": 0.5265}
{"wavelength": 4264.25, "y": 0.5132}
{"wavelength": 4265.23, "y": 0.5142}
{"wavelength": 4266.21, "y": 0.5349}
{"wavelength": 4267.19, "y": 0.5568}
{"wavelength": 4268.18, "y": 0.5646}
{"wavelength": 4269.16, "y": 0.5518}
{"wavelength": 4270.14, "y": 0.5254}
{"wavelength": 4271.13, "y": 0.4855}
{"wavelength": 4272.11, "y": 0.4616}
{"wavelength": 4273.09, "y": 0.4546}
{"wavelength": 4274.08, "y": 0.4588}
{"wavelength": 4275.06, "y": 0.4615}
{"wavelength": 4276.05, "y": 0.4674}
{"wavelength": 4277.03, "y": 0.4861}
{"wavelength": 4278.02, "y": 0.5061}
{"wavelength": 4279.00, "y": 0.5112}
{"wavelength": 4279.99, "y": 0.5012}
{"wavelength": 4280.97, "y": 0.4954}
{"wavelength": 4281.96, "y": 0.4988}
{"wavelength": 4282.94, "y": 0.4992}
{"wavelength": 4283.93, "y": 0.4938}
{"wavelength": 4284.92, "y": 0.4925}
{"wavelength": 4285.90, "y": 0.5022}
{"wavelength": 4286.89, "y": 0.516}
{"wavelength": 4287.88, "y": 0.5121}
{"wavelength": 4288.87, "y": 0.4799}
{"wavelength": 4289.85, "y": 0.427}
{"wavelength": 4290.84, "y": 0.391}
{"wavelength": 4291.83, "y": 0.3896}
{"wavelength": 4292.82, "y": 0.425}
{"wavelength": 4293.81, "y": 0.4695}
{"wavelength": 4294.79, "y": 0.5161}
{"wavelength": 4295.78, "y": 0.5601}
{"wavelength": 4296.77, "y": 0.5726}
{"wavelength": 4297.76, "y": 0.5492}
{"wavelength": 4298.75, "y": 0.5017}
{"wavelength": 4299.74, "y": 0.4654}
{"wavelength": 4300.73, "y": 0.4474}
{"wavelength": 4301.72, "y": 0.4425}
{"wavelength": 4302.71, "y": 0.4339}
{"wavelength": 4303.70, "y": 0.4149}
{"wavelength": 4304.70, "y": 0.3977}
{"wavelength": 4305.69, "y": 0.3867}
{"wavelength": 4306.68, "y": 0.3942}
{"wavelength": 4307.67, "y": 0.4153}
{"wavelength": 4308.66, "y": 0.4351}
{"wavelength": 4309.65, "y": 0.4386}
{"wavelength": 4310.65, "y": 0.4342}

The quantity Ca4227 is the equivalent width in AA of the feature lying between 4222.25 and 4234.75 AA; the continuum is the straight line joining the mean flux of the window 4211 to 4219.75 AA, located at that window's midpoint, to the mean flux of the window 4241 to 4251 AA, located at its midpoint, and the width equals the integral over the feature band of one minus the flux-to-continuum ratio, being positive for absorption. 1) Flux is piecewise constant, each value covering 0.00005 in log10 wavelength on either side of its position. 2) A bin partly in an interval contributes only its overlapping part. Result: 1.96 AA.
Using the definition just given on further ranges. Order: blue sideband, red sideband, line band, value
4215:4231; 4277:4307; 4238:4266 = -2.9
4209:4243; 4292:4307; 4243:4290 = -3.1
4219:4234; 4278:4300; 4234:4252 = -1.7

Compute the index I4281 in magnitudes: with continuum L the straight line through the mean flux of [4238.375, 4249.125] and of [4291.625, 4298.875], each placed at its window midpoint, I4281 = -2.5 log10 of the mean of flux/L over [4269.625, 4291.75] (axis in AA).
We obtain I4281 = 0.06 mag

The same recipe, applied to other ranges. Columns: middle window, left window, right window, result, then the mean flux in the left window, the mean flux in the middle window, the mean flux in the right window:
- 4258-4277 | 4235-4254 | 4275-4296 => -0.03 mag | 0.522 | 0.513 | 0.481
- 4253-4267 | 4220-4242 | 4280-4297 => -0.09 mag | 0.48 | 0.525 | 0.484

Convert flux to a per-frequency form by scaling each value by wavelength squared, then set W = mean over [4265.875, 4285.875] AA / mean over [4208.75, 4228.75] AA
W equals 1.0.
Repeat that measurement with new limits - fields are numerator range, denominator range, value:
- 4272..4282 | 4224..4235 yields 1.07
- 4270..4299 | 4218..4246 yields 1.01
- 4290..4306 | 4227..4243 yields 0.97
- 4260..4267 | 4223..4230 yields 1.27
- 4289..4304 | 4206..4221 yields 0.88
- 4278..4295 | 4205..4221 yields 0.90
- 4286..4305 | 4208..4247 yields 0.95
